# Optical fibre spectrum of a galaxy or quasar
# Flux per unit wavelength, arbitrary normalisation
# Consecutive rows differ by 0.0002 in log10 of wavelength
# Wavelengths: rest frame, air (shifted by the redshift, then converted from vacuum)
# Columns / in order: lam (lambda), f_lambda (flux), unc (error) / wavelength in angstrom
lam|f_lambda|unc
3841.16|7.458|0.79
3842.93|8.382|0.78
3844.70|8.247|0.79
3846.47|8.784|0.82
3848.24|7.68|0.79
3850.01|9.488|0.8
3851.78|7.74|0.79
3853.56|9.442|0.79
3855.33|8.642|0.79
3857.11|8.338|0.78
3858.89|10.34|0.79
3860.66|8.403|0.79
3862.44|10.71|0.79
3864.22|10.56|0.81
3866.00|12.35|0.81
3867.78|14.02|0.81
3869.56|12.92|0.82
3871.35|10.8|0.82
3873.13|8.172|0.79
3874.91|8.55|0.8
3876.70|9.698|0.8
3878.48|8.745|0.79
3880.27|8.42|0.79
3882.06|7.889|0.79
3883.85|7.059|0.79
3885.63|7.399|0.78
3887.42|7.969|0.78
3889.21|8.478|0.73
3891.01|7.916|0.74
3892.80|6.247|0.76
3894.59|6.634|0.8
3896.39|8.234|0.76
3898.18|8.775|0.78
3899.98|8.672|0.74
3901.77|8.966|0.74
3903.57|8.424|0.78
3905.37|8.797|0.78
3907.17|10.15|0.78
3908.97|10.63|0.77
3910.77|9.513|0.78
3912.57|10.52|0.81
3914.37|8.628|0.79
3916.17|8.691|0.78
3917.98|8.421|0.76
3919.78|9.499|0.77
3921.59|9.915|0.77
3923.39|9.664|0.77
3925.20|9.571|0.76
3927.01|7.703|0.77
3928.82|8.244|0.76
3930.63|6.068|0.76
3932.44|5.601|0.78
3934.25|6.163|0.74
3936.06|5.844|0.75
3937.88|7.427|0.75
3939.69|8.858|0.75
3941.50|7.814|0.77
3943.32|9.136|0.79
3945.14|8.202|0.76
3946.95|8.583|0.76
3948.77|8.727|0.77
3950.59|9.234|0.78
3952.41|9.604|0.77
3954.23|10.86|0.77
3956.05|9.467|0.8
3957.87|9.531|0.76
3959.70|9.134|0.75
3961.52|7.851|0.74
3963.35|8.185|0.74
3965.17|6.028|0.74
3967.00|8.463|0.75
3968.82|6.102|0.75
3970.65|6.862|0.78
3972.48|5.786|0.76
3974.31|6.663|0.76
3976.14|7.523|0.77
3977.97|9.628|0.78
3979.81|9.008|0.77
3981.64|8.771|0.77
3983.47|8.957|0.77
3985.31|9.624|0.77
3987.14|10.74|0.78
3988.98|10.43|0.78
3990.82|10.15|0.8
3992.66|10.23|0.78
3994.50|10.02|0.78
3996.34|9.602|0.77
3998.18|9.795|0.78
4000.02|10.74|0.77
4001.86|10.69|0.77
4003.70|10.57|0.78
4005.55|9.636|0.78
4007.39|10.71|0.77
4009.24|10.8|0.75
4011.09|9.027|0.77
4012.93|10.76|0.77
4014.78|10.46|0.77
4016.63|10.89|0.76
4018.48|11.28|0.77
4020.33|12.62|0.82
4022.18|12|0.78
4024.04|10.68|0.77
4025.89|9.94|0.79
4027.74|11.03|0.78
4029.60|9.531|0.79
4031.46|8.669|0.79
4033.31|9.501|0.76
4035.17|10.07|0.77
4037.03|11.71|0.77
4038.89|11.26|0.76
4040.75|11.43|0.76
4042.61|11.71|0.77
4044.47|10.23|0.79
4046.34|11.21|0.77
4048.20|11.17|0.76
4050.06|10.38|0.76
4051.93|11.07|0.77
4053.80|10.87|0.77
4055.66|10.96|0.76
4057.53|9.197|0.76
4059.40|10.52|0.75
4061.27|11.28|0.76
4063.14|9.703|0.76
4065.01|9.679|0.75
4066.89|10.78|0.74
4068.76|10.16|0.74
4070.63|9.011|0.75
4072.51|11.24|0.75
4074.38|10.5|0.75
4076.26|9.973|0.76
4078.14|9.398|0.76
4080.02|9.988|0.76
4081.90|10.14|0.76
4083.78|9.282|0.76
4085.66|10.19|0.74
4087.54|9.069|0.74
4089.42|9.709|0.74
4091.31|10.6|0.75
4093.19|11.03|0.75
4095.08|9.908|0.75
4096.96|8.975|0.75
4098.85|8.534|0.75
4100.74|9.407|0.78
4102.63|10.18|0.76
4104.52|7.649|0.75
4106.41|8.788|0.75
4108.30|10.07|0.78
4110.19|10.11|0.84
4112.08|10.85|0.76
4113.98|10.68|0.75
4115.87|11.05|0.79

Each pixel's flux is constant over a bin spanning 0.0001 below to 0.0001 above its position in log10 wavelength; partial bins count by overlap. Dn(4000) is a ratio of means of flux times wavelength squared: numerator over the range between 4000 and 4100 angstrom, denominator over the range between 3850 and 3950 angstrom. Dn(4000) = 1.3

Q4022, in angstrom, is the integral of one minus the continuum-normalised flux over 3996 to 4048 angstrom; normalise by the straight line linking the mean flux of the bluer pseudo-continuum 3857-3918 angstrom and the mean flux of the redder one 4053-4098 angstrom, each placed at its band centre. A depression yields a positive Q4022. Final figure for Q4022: -4.2 angstrom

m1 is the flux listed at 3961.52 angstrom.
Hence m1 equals 7.851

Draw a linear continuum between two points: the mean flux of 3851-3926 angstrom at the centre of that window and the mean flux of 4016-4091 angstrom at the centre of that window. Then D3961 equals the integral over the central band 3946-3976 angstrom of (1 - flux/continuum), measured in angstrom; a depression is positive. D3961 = 4.8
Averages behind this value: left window 9.16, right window 10.4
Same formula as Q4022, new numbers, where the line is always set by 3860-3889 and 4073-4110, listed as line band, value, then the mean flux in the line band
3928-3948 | 4.49 angstrom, 7.46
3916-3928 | 0.65 angstrom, 9.08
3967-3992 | 2.94 angstrom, 8.5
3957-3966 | 1.37 angstrom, 8.16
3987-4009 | -1.45 angstrom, 10.3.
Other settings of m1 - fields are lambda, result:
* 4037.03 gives 11.71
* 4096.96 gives 8.975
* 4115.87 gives 11.05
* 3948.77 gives 8.727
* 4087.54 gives 9.069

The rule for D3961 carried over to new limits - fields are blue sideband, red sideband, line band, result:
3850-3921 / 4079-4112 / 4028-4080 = -4.71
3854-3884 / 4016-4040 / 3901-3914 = 0.63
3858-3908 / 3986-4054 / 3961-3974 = 3.92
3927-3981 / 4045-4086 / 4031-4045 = -1.32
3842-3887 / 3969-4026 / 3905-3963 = 5.26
